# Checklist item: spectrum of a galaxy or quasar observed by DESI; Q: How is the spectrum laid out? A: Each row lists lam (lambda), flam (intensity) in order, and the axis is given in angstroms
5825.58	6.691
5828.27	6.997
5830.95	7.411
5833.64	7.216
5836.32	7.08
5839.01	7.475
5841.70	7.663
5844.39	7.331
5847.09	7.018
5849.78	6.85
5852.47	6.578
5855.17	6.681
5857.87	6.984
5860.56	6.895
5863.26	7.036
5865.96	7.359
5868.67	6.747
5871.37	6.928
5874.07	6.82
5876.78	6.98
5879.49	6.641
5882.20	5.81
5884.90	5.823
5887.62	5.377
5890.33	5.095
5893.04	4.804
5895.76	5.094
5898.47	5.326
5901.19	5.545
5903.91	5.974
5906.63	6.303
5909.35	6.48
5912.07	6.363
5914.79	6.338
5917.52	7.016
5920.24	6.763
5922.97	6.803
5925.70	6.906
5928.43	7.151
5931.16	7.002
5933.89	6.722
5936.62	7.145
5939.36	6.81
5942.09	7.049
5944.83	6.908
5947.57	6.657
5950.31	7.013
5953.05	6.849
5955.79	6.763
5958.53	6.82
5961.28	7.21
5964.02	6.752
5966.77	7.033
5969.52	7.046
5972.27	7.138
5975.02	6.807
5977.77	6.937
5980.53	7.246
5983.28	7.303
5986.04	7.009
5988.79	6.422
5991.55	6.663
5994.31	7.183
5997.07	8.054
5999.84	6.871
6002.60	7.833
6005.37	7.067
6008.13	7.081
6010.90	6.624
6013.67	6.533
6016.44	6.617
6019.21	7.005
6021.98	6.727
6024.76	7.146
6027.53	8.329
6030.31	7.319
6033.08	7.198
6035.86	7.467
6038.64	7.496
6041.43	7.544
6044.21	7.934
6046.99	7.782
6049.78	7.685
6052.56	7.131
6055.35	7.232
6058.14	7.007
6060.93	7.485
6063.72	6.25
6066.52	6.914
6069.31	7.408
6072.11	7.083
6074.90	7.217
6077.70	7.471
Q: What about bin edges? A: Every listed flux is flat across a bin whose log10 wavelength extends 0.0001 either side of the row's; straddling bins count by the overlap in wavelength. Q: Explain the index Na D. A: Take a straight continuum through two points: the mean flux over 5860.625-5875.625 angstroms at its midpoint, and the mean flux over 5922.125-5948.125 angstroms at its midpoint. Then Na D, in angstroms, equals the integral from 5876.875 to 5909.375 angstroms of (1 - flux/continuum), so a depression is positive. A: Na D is 5.82 angstroms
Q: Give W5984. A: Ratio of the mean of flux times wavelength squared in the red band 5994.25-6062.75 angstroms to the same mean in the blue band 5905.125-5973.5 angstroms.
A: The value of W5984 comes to 1.10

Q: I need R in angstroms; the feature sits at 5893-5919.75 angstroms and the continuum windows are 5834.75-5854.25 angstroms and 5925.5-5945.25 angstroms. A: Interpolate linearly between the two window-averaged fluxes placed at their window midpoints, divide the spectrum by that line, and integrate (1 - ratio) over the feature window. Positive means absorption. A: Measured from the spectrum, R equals 3.9 angstroms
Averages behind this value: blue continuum 7.13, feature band 6.01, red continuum 6.97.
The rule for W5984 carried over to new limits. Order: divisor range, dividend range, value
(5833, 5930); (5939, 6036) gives 1.12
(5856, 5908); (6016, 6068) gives 1.24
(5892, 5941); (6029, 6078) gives 1.20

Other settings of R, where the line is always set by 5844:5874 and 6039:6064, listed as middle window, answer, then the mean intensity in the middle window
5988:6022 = 1.3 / 6.99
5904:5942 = 1.9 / 6.74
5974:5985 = 0.2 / 7.08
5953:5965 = 0.5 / 6.89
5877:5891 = 2.2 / 5.88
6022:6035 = -0.1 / 7.42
